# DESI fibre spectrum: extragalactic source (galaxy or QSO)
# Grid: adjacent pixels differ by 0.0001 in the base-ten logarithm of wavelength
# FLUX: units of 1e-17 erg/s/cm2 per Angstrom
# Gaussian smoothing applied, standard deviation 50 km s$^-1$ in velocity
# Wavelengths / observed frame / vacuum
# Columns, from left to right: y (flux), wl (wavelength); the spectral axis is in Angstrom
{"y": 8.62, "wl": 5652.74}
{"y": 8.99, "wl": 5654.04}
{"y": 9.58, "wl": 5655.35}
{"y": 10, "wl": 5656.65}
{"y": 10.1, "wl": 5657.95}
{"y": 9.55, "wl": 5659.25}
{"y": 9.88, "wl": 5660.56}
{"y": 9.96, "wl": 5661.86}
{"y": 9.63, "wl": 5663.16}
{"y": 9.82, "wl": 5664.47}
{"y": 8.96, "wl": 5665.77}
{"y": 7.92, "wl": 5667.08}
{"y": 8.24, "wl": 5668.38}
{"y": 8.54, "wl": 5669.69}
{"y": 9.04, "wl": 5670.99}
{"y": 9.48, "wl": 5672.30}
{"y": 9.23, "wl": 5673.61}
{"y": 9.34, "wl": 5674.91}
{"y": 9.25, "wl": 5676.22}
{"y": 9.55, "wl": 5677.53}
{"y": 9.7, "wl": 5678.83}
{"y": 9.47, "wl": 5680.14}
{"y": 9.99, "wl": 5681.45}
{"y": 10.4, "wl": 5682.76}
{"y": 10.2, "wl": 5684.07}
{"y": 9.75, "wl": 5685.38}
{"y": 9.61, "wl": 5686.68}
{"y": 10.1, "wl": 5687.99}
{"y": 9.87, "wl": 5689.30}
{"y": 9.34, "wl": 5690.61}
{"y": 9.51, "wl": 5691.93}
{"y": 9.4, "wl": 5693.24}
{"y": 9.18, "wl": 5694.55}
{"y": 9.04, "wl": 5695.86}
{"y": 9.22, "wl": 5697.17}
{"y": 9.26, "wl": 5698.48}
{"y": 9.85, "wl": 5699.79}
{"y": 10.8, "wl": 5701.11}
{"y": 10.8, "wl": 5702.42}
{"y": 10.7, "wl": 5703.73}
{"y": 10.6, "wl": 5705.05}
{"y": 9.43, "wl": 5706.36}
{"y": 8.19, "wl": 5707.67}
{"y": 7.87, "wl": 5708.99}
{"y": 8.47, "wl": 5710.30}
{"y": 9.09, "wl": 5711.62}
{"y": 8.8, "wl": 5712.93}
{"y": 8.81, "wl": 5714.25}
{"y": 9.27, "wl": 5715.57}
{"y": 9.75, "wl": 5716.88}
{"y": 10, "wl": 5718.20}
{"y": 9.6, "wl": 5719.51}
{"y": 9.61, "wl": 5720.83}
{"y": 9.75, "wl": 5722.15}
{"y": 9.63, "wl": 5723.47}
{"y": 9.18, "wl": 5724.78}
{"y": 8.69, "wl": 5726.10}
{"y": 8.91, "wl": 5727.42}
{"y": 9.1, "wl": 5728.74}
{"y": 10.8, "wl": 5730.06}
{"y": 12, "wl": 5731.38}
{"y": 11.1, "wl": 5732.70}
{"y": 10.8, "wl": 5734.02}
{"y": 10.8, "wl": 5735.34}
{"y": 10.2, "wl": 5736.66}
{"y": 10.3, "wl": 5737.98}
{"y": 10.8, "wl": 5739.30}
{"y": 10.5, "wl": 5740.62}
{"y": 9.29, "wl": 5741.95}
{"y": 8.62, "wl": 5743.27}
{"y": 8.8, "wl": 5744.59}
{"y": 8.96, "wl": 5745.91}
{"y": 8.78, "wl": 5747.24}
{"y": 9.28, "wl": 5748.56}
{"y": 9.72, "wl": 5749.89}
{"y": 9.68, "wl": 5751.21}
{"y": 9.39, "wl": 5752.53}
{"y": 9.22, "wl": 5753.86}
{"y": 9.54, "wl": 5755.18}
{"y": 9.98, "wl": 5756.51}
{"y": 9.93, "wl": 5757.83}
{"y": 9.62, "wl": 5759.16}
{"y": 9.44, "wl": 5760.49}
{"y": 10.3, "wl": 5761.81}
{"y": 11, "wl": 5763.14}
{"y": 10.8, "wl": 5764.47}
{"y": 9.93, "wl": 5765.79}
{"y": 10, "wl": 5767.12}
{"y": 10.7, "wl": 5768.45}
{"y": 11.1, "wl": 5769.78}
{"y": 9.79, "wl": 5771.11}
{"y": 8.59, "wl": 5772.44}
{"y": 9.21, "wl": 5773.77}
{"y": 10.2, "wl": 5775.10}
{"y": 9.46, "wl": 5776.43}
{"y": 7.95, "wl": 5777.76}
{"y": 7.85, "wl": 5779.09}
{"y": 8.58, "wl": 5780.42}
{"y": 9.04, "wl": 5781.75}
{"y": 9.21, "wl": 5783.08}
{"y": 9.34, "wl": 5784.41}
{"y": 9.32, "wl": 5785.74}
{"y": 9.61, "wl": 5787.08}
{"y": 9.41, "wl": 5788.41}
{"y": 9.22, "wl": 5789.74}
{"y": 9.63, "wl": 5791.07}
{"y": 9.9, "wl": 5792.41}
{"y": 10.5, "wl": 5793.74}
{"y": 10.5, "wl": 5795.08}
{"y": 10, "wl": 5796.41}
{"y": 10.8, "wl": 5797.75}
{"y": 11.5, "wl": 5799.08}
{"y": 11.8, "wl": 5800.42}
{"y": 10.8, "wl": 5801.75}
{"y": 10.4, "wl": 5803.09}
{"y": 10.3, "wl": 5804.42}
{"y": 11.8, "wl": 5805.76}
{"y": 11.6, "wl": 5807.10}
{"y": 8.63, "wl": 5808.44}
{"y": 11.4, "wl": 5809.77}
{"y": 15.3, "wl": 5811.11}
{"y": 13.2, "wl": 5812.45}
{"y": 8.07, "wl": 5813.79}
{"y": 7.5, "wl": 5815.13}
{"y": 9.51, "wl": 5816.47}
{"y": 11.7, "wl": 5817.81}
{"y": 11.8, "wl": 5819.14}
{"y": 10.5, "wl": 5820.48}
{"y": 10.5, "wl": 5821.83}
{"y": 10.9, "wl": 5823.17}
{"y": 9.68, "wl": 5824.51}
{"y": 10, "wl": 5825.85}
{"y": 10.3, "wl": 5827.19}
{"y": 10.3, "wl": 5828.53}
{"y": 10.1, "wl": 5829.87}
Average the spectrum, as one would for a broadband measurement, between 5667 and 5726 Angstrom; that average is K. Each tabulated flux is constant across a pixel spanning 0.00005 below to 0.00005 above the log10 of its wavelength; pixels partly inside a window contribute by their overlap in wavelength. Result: 9.45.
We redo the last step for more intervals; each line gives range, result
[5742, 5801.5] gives 9.69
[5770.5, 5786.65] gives 9.05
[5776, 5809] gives 9.89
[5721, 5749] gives 9.82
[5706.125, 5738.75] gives 9.61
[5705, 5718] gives 8.99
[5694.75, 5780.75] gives 9.65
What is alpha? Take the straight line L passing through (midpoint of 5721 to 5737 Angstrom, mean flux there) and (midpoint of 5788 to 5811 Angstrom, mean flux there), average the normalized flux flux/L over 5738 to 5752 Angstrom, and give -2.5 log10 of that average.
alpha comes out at 0.08 mag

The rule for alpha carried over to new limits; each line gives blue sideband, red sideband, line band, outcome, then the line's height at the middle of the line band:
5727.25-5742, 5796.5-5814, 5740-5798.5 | 0.13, 10.8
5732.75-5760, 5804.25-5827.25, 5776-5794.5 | 0.12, 10.3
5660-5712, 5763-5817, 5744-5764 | 0.03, 9.87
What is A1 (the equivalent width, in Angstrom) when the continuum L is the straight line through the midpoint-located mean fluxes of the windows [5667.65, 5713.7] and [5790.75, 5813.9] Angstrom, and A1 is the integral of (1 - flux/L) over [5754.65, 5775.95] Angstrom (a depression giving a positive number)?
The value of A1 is 1.0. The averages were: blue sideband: 9.46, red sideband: 11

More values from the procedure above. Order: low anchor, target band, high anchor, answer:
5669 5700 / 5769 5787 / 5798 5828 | 2.1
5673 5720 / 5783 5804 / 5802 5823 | 0.9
